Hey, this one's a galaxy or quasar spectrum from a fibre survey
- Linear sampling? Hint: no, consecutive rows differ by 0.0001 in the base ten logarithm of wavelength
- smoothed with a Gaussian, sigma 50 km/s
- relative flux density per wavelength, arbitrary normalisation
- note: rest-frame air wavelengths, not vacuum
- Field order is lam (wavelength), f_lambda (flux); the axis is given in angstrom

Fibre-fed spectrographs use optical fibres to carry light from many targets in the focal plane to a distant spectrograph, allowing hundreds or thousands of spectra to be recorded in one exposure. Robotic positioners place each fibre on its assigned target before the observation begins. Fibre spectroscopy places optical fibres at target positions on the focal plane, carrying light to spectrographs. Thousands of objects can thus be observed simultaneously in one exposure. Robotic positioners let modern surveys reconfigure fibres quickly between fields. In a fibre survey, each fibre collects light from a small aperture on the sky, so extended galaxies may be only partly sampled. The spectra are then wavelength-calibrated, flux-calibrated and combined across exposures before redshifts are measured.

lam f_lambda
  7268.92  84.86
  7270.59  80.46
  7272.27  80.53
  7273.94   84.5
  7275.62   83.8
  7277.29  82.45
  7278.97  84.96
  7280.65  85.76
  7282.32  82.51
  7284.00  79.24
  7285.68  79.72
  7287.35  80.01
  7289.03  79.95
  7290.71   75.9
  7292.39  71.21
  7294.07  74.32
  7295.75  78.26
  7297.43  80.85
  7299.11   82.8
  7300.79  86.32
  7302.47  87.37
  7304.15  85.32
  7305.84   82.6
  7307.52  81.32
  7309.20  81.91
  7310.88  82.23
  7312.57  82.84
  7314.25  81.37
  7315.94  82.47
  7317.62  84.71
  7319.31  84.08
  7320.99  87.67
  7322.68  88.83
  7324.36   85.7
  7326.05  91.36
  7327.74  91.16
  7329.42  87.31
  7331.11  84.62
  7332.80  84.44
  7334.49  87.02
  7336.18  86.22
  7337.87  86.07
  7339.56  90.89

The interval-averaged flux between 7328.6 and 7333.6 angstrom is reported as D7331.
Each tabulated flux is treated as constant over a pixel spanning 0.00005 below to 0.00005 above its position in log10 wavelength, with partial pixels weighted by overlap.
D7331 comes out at 85.4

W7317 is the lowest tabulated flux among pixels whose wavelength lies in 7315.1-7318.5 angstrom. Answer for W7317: 82.47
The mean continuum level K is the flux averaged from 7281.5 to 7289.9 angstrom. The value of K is 80.3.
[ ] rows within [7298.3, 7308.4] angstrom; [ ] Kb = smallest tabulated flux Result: 81.32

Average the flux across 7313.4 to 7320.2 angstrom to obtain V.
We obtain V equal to 83.2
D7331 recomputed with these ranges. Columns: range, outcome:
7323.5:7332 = 88.1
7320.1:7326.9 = 88.4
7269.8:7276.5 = 82.3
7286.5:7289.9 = 80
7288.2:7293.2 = 75.7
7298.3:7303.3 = 85.5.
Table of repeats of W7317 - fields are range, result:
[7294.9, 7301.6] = 78.26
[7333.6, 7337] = 86.22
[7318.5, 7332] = 84.08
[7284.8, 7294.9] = 71.21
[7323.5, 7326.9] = 85.7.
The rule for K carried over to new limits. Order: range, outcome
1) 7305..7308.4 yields 82.1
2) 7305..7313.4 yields 82.2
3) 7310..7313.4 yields 82.4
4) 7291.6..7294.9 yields 72.8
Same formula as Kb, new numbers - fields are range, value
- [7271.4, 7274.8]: 80.53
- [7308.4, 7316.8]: 81.37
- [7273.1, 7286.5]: 79.24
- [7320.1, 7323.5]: 87.67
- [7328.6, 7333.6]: 84.44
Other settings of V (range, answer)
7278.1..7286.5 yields 82.4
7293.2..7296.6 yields 76.2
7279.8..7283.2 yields 84.1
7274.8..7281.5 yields 84.3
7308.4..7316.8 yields 82.2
